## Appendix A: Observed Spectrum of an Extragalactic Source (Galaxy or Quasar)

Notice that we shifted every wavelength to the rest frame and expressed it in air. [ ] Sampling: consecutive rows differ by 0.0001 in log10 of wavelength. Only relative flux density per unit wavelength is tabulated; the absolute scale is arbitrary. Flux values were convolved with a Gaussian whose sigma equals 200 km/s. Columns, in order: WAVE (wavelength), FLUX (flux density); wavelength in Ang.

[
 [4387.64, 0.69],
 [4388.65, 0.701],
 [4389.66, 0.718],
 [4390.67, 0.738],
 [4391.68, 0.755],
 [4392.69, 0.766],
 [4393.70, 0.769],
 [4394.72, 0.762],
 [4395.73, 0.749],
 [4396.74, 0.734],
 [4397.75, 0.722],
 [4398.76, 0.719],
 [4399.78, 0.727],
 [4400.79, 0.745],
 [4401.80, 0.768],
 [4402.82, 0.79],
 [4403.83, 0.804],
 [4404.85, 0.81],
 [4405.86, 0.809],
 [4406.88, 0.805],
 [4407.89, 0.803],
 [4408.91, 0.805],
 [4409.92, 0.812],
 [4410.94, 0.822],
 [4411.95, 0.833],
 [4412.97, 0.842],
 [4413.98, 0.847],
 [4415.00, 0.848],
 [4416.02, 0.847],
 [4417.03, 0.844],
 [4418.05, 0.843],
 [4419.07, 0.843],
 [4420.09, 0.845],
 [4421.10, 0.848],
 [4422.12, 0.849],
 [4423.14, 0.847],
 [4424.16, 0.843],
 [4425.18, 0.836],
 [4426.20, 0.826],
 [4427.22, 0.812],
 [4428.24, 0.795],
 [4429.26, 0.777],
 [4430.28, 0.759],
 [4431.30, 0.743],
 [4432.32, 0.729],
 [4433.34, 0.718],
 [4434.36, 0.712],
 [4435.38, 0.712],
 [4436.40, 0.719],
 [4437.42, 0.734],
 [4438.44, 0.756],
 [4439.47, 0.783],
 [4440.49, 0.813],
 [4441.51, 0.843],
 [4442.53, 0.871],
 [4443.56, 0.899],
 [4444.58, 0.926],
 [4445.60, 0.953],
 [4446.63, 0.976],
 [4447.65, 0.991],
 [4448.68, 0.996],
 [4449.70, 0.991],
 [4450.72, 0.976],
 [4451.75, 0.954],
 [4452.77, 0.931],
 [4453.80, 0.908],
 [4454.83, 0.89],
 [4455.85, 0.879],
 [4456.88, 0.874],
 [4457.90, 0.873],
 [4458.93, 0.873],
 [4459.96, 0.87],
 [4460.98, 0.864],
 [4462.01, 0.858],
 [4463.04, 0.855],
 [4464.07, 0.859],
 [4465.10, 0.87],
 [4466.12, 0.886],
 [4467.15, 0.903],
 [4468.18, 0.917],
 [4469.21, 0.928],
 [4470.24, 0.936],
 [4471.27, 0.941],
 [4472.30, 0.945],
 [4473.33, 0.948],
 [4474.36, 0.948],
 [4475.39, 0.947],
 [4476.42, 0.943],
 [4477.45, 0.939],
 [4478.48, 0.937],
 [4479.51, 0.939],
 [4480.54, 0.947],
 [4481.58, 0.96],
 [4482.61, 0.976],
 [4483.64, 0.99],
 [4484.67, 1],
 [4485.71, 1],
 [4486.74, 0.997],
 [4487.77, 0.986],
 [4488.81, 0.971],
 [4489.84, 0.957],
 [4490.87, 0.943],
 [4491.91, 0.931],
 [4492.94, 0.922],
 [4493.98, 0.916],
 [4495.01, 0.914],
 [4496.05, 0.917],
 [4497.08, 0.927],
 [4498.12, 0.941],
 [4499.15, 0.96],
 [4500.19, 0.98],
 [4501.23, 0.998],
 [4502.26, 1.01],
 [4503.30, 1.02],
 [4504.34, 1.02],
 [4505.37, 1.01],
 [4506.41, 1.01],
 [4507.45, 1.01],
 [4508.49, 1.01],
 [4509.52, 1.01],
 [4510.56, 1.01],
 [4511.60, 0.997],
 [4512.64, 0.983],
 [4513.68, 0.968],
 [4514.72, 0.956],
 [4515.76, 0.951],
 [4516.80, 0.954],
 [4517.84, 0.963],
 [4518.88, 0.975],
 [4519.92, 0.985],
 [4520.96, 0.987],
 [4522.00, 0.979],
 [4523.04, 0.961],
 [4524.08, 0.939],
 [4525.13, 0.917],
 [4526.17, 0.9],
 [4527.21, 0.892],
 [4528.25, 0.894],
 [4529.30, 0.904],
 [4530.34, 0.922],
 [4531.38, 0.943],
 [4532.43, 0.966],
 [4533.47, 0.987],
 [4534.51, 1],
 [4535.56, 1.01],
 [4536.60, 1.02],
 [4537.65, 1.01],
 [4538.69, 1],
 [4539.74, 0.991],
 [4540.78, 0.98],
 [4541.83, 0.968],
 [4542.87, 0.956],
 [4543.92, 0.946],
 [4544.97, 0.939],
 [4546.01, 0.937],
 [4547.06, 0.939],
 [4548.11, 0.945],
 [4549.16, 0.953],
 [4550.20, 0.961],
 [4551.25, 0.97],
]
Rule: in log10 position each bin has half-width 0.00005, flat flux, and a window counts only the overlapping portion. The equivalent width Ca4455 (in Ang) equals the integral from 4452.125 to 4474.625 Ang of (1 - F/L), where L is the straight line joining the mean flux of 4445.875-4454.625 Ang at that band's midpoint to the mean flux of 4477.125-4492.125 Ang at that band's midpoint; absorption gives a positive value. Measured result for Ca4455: 1.5 Ang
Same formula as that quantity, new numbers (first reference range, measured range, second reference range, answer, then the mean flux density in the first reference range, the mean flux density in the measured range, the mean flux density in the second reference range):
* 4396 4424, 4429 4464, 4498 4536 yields 0.4 Ang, 0.808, 0.854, 0.971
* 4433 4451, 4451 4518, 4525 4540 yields -3.1 Ang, 0.854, 0.945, 0.958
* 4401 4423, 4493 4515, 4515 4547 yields -1.2 Ang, 0.824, 0.978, 0.959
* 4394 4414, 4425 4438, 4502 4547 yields 1.1 Ang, 0.784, 0.758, 0.971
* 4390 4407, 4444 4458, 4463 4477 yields -1.0 Ang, 0.762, 0.939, 0.918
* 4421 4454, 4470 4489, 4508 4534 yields -1.3 Ang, 0.843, 0.961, 0.958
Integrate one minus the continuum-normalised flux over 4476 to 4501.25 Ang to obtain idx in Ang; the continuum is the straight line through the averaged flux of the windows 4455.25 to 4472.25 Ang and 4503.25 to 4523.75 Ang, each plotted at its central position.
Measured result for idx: -0.5 Ang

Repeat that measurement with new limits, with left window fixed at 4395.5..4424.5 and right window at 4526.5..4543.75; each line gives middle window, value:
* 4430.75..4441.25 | 1.2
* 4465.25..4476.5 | -0.6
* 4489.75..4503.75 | -0.5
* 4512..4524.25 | -0.3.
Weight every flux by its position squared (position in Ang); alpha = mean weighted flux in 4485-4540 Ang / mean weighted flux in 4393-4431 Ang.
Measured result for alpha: 1.26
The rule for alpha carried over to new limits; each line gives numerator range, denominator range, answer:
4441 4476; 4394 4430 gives 1.16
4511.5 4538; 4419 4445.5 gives 1.24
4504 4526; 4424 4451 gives 1.22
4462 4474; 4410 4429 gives 1.11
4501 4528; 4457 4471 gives 1.13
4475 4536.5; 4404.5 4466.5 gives 1.18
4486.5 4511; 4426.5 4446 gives 1.26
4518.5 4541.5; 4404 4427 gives 1.22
